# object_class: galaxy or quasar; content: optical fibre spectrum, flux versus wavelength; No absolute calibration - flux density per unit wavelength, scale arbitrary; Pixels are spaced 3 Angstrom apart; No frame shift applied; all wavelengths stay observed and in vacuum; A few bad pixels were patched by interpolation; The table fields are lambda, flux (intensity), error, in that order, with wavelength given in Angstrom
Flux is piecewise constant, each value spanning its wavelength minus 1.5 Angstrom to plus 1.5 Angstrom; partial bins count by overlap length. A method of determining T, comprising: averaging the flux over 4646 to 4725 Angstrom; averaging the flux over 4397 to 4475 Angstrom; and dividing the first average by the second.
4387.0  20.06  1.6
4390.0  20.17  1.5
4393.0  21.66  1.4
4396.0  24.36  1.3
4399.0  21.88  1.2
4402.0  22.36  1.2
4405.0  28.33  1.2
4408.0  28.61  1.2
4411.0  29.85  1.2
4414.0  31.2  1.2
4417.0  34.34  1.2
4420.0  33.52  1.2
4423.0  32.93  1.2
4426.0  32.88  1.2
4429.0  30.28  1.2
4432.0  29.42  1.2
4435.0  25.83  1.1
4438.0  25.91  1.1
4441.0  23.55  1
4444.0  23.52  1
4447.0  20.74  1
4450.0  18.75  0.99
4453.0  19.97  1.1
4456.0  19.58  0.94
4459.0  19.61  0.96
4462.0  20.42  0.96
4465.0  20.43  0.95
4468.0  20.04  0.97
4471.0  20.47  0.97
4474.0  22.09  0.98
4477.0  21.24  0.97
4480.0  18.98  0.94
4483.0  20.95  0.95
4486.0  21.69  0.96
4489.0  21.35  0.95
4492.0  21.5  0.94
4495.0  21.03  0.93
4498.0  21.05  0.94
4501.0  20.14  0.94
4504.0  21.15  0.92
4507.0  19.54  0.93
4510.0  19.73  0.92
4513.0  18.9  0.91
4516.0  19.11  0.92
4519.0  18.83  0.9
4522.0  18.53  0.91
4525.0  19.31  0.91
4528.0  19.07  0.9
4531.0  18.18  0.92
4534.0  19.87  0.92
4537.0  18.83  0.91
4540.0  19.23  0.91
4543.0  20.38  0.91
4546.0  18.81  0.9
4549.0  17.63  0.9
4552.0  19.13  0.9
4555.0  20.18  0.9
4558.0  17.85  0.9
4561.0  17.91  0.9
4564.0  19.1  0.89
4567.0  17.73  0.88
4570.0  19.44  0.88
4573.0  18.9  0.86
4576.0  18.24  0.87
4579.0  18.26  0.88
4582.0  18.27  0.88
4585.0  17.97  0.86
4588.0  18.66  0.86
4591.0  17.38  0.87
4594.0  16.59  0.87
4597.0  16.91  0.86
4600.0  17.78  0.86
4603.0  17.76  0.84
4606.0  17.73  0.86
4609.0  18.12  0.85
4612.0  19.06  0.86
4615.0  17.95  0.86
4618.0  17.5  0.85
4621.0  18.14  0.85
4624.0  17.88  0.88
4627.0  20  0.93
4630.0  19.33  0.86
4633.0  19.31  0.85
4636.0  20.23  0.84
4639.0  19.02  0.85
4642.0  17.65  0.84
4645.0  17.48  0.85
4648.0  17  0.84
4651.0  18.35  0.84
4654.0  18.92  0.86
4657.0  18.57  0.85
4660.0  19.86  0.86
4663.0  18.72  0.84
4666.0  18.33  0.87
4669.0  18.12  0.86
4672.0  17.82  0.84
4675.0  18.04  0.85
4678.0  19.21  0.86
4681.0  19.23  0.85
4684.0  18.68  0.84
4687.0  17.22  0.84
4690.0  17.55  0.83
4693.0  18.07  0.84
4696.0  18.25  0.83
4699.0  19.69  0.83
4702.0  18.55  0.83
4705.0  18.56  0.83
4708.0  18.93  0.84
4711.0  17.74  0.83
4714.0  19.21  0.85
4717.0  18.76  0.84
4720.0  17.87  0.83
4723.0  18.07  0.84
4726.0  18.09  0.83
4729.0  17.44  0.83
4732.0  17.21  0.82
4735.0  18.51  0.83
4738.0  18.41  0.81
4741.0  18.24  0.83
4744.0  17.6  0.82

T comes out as 0.73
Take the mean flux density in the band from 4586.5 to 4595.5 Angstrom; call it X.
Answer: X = 17.5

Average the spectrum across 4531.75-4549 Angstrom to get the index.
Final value 19.2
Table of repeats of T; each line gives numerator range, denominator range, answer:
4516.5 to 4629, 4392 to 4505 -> 0.77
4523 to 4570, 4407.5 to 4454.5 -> 0.69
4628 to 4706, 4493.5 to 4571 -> 0.96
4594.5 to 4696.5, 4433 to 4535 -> 0.89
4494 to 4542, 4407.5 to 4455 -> 0.71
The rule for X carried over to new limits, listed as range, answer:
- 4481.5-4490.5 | 21.3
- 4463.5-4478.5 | 20.9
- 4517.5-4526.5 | 18.9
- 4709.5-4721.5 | 18.4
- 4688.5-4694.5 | 17.8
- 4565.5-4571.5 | 18.6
